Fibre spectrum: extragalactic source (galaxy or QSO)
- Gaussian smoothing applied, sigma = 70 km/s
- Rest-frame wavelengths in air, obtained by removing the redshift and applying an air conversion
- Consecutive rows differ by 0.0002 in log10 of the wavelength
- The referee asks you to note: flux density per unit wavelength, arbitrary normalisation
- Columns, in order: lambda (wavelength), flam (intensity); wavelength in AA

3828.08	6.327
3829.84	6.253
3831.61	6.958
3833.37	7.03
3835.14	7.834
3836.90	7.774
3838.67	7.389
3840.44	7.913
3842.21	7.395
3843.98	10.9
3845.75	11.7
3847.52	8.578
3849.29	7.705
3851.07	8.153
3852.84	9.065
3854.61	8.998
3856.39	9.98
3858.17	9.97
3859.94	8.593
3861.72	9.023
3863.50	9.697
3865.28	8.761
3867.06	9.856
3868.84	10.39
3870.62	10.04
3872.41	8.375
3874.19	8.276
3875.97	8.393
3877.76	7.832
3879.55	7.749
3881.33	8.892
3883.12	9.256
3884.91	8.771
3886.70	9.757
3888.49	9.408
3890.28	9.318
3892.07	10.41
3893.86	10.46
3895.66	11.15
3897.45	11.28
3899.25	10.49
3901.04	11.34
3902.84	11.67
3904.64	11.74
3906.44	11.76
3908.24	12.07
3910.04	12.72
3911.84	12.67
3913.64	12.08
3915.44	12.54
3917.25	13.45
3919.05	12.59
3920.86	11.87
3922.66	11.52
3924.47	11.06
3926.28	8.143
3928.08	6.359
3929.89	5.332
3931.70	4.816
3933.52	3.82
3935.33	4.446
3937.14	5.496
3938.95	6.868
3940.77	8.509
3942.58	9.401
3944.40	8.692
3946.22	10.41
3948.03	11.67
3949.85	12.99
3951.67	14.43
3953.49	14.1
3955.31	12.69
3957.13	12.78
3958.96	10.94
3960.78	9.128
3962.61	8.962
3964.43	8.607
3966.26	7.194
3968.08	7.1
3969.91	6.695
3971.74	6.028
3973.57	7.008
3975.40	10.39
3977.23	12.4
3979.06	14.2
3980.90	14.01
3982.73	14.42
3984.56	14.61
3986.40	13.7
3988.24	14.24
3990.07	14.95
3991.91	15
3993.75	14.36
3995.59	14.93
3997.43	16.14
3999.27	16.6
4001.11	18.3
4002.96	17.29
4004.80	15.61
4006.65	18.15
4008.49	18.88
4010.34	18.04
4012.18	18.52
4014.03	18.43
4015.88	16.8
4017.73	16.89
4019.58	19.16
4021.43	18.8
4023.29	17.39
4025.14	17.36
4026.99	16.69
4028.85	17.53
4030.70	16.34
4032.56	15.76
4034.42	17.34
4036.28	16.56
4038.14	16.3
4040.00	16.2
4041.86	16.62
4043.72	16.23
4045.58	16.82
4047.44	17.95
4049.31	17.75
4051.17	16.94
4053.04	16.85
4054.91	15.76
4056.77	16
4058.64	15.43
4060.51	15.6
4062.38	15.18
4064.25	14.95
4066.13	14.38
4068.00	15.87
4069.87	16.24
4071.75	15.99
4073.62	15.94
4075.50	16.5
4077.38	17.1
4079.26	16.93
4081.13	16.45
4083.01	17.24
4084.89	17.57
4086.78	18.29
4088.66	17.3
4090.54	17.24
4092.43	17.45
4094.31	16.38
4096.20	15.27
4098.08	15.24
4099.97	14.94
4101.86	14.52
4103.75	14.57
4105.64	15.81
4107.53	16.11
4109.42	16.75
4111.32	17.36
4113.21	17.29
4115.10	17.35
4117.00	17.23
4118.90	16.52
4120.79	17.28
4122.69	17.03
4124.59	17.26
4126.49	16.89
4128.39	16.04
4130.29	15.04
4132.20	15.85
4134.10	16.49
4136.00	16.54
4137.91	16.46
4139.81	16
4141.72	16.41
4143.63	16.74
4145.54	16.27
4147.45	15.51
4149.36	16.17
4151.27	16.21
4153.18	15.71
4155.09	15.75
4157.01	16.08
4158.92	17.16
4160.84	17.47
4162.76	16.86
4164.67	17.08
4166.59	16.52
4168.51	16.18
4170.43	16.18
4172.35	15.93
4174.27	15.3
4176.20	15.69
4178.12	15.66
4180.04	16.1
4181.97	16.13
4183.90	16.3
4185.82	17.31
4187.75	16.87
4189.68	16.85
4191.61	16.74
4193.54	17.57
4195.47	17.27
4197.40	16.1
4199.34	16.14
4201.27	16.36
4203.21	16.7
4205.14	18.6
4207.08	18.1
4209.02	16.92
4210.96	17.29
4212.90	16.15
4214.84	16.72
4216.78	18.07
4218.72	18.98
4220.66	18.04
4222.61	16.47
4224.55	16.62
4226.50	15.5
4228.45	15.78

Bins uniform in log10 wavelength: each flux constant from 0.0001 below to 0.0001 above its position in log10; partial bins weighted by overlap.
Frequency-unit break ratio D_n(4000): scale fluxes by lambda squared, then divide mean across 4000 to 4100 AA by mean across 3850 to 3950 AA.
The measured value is 1.9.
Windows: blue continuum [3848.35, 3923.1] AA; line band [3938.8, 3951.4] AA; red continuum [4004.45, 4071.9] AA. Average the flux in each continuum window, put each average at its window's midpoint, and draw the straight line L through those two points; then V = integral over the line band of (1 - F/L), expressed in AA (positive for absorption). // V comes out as 2.6 AA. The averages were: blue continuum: 10.2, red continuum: 16.8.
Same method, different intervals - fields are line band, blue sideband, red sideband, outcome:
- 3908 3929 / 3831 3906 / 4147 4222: -2.0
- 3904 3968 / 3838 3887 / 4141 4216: 4.1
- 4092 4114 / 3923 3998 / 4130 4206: -2.1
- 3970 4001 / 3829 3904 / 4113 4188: -2.7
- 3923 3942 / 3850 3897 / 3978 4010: 8.7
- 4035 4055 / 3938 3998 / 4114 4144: -4.2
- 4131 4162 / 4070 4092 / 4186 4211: 1.3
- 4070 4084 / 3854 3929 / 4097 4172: -1.6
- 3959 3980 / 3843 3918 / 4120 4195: 5.5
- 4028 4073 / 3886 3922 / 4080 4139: -3.7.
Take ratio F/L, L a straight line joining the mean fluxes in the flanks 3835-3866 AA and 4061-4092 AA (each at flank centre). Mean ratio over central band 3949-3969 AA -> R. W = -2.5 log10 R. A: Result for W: 0.16 mag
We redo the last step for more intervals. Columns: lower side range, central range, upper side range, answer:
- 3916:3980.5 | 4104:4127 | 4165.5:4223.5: -0.167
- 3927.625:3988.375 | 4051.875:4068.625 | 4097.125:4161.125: -0.143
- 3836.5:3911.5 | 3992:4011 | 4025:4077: -0.159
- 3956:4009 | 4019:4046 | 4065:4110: -0.177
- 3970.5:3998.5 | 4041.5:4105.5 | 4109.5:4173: -0.088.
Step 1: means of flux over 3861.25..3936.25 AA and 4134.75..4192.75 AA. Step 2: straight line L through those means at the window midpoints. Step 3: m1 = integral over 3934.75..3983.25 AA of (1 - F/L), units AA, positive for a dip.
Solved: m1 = 5.5 AA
